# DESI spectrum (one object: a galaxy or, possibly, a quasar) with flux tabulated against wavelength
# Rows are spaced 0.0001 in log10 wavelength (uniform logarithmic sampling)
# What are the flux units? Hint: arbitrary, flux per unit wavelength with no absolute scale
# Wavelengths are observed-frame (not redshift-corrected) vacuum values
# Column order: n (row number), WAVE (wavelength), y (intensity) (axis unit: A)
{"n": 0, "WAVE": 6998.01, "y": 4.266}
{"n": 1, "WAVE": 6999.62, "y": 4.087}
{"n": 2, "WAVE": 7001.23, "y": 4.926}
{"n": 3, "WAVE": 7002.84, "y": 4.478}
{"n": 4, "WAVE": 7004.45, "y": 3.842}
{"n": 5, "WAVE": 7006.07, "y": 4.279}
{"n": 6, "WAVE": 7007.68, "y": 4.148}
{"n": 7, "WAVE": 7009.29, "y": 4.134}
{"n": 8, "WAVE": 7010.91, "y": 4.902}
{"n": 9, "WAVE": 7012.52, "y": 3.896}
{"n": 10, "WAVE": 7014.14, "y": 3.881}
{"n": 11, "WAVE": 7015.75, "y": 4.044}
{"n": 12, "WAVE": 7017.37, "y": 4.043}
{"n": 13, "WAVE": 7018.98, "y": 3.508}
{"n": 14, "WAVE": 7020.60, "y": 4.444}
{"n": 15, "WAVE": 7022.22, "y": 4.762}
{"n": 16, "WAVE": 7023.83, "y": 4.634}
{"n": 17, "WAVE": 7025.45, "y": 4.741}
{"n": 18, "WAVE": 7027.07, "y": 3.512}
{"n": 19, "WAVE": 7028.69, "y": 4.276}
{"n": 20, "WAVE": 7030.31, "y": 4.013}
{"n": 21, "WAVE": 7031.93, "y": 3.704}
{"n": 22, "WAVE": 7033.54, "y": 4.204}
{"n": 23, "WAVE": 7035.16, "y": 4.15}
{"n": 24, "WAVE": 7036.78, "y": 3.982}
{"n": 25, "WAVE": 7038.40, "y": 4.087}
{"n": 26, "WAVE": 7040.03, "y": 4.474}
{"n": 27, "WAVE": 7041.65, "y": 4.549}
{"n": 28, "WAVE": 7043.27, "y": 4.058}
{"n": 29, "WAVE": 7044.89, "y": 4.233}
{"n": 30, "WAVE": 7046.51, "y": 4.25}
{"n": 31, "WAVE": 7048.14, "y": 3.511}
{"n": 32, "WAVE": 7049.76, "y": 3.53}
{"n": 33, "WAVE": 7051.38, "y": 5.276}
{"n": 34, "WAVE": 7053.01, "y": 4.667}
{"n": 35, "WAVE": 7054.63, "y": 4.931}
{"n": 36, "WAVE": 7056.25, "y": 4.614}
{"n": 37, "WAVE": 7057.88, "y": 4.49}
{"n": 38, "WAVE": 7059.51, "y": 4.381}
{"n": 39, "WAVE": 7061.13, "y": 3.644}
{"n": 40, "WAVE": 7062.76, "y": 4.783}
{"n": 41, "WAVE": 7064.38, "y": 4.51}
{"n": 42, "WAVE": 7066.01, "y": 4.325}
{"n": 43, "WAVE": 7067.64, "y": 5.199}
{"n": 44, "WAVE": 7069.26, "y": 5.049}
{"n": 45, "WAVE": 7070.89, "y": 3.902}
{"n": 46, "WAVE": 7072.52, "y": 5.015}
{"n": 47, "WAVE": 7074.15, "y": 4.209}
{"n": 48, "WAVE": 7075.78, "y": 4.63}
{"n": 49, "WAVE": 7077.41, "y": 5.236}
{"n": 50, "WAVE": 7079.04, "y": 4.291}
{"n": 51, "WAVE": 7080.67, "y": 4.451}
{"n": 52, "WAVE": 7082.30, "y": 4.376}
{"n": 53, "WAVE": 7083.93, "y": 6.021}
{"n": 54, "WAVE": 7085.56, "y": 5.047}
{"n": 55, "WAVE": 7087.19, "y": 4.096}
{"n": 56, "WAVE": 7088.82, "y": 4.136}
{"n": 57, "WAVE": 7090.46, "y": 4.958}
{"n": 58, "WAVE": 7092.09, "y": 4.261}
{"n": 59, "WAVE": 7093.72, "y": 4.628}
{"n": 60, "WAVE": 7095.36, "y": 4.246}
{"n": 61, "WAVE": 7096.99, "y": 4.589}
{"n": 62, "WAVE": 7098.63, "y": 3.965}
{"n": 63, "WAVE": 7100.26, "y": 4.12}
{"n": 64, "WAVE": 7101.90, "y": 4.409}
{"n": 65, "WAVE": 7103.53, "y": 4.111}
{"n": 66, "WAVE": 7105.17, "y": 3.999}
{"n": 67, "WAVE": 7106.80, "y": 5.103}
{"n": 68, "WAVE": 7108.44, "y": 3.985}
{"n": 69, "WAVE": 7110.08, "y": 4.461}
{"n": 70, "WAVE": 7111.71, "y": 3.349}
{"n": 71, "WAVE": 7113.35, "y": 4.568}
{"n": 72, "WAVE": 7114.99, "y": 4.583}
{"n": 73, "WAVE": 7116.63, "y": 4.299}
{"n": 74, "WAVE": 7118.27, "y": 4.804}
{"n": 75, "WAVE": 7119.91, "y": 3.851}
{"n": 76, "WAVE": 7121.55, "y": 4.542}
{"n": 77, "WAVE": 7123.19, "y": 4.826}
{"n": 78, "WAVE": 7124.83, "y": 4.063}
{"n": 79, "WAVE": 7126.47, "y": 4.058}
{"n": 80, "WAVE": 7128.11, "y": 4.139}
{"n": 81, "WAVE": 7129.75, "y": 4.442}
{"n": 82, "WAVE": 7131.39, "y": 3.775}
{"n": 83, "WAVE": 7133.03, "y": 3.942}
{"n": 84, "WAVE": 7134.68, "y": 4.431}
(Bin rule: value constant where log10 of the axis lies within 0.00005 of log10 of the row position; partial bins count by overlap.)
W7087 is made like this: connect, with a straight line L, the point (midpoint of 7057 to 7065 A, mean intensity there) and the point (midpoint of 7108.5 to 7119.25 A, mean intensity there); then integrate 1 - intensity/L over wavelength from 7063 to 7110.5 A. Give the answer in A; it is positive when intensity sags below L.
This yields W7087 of -2.2 A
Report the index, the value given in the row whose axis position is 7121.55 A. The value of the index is 4.542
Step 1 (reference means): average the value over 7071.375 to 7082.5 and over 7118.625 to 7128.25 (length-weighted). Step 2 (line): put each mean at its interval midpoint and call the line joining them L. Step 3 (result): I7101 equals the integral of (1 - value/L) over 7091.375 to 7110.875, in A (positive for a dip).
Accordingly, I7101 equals 0.47 A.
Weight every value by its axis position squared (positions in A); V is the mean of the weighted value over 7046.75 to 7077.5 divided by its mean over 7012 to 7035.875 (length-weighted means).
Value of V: 1.10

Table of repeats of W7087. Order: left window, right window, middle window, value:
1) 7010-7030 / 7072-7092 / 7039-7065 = 0.5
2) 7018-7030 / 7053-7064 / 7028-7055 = 1.0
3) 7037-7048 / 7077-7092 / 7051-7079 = -0.9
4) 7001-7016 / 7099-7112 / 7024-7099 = -3.5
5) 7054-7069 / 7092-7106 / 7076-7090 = -1.0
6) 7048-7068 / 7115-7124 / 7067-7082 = -0.6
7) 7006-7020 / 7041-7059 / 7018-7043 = 0.1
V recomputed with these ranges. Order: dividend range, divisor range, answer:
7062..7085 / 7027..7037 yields 1.19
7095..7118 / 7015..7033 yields 1.06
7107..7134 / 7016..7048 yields 1.04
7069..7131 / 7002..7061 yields 1.07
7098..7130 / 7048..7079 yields 0.96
